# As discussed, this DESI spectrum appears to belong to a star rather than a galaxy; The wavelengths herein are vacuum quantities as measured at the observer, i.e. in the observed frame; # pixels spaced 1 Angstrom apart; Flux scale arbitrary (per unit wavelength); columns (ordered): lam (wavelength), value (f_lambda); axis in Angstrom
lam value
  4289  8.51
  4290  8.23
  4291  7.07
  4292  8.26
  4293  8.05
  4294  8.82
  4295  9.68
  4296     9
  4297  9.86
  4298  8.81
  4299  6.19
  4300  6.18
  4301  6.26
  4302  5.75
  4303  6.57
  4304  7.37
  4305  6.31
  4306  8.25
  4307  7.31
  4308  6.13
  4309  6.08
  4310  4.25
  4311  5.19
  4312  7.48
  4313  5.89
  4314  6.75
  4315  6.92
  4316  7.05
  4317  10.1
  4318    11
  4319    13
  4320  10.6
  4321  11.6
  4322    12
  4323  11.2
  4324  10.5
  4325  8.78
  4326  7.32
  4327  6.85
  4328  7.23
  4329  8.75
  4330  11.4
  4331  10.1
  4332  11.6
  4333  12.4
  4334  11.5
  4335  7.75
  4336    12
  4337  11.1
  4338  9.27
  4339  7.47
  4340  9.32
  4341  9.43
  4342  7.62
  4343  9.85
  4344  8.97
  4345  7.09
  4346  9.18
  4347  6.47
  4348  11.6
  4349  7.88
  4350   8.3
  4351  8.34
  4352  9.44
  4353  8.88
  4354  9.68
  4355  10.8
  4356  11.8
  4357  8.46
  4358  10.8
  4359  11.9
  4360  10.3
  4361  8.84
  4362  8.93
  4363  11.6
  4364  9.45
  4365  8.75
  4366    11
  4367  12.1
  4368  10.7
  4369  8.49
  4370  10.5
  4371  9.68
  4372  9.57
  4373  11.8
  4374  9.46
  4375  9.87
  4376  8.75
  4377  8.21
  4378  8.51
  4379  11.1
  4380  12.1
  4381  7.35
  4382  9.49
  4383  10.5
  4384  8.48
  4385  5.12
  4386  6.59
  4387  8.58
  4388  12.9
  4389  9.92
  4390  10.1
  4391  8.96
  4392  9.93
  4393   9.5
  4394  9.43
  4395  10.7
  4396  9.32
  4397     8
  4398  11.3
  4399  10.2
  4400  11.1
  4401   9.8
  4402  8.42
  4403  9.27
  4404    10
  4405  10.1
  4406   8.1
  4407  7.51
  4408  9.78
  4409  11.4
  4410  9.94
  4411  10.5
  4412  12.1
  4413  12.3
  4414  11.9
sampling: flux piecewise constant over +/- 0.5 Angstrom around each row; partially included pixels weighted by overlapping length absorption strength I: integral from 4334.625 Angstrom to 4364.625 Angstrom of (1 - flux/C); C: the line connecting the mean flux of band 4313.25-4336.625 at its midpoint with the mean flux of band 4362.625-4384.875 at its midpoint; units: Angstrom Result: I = 1.2 Angstrom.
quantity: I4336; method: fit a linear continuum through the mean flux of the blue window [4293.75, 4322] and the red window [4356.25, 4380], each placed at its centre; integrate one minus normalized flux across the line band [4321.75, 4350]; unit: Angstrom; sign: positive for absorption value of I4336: -1.8 Angstrom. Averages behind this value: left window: 7.87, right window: 10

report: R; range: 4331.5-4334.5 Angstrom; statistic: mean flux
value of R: 11.8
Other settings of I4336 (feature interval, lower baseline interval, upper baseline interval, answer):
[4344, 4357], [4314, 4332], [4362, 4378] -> 0.95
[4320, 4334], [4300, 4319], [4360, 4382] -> -3.92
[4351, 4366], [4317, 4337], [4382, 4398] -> -0.25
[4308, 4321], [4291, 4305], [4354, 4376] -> 0.62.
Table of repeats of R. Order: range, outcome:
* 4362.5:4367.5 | 10.6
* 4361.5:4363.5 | 10.3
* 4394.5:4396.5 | 10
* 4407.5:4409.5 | 10.6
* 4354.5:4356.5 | 11.3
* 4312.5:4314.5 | 6.32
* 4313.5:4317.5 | 7.71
